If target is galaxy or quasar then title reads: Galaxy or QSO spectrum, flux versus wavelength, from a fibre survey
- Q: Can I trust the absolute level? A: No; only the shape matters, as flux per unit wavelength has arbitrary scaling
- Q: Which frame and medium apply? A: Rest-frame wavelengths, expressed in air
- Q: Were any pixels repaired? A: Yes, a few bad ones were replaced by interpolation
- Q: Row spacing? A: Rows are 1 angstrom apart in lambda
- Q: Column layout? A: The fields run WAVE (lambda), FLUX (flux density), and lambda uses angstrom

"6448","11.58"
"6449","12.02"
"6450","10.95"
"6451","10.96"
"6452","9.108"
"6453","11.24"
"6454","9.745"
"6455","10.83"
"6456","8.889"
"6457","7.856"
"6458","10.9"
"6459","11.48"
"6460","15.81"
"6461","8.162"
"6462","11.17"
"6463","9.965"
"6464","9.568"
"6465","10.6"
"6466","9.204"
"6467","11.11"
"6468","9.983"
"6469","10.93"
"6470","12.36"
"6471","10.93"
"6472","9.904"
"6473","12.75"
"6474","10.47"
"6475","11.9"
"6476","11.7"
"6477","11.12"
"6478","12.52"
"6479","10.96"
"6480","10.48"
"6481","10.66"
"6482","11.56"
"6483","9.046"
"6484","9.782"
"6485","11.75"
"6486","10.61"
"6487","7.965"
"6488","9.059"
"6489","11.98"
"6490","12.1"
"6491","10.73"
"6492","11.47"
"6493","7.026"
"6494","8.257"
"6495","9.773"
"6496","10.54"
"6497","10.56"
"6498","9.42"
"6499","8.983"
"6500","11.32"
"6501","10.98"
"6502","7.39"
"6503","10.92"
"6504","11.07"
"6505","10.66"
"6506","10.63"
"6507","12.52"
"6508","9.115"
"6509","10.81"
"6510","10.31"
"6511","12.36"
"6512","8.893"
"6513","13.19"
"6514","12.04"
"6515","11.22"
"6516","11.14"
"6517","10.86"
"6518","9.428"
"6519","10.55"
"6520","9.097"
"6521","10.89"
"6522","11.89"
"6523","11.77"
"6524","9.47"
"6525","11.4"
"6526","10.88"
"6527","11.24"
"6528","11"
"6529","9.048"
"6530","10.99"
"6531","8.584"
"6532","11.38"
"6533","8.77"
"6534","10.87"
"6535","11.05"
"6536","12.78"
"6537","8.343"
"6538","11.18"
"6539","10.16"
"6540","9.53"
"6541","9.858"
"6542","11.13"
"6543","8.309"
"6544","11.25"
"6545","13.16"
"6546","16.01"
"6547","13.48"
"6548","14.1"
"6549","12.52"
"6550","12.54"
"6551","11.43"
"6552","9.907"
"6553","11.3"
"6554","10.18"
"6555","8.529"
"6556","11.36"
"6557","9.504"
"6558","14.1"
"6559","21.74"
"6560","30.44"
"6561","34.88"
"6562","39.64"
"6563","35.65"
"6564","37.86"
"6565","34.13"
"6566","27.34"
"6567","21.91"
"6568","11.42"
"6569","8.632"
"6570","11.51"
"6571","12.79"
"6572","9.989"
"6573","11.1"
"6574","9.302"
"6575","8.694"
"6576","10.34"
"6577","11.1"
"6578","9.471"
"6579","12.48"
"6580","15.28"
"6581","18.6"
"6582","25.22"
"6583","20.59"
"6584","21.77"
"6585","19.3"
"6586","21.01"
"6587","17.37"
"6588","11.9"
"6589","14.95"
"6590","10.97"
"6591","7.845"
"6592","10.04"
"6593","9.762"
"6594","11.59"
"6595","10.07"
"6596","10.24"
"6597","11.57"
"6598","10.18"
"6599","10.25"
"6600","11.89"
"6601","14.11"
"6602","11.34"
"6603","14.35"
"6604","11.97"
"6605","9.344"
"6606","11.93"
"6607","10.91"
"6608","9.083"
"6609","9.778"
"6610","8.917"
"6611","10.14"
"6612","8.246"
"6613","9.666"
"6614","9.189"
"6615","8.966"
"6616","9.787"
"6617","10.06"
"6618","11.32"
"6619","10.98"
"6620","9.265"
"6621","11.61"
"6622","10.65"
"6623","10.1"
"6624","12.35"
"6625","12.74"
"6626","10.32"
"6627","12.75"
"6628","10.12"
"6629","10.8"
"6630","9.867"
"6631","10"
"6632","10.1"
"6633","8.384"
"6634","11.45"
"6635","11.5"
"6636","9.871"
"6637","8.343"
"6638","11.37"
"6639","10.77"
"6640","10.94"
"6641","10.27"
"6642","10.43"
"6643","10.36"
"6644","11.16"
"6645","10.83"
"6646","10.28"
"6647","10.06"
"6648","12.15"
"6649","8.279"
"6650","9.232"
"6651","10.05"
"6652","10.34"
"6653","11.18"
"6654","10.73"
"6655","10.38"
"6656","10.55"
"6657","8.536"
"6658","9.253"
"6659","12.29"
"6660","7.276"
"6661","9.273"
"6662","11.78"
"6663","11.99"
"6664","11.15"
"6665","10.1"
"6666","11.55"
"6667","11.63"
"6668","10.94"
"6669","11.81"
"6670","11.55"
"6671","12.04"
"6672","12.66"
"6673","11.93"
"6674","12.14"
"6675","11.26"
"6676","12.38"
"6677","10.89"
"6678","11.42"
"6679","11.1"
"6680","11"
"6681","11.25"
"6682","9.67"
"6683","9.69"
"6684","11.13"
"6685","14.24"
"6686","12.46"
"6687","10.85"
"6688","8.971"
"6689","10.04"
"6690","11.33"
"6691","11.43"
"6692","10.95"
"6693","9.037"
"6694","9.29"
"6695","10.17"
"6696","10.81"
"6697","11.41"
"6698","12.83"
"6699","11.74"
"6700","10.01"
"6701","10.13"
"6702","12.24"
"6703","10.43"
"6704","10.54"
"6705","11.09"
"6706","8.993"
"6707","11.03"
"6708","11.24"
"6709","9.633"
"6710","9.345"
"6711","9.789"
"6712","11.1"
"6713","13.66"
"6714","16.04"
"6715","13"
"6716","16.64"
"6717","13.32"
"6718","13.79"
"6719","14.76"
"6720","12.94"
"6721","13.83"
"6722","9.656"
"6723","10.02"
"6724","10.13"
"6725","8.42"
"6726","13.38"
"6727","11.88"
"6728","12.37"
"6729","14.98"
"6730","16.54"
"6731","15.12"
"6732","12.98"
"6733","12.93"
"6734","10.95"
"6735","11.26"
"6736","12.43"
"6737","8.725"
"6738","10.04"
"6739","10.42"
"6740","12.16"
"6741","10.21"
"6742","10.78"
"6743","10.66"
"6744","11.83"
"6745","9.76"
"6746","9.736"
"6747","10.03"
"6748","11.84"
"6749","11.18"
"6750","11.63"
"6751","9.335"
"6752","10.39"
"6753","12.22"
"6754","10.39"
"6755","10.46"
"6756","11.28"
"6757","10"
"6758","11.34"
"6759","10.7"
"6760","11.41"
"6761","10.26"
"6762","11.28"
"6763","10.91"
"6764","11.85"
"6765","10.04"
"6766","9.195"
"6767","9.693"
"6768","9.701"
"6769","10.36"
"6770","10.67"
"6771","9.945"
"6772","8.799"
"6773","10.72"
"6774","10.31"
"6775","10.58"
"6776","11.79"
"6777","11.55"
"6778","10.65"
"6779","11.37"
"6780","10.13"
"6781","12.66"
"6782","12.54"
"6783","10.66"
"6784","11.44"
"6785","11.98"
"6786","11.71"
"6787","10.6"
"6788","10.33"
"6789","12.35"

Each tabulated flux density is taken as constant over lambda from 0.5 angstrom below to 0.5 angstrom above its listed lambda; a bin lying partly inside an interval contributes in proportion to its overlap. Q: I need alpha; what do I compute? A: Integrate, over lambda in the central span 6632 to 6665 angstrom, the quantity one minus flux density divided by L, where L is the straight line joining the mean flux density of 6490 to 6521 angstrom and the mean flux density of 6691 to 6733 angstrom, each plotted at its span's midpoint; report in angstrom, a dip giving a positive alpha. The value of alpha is 3.1 angstrom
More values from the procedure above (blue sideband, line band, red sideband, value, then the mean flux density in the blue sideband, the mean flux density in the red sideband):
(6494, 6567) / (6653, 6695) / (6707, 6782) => 3.79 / 13.3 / 11.4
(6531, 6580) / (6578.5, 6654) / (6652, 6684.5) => 6.95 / 14.8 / 10.9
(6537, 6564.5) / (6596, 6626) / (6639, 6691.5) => 5.96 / 16.1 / 10.8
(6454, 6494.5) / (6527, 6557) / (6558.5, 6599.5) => 7.71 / 10.6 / 17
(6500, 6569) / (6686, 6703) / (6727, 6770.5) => 1.50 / 13.6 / 11.2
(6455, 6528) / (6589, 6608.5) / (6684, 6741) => 0.17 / 10.6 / 11.7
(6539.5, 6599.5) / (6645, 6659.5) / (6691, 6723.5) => 3.09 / 15.3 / 11.5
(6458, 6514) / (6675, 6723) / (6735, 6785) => -3.07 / 10.6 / 10.8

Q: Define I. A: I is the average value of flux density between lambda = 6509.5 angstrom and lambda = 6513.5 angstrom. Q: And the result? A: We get 11.2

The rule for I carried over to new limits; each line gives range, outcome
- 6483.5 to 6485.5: 10.8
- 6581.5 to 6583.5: 22.9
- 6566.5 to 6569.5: 14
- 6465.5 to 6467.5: 10.2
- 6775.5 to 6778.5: 11.3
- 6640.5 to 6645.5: 10.6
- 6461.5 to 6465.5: 10.3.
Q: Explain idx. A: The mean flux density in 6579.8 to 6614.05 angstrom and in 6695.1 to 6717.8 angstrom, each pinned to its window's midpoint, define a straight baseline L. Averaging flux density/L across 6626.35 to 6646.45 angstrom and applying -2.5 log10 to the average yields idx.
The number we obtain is 0.18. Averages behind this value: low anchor 12.9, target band 10.5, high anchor 11.6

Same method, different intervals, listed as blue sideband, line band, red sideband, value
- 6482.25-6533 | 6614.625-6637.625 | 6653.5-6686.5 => 0.041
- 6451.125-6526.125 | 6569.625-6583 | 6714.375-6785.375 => -0.202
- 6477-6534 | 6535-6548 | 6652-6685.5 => -0.074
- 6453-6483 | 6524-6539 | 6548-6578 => 0.386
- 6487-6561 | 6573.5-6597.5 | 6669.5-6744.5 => -0.201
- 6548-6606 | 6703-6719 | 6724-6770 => 0.006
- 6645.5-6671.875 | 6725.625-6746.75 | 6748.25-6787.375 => -0.104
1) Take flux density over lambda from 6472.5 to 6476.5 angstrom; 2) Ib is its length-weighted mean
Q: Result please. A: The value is 11.7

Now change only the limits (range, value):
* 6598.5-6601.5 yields 12.1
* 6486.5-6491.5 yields 10.4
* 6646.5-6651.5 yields 9.95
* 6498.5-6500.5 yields 10.2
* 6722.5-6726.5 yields 10.5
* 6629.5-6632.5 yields 9.99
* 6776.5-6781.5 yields 11.3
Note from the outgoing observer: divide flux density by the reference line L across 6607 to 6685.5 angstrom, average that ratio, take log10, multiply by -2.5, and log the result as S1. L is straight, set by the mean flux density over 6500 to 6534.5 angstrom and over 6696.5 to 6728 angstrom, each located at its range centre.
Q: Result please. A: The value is 0.07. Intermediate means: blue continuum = 10.6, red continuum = 11.7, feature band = 10.6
